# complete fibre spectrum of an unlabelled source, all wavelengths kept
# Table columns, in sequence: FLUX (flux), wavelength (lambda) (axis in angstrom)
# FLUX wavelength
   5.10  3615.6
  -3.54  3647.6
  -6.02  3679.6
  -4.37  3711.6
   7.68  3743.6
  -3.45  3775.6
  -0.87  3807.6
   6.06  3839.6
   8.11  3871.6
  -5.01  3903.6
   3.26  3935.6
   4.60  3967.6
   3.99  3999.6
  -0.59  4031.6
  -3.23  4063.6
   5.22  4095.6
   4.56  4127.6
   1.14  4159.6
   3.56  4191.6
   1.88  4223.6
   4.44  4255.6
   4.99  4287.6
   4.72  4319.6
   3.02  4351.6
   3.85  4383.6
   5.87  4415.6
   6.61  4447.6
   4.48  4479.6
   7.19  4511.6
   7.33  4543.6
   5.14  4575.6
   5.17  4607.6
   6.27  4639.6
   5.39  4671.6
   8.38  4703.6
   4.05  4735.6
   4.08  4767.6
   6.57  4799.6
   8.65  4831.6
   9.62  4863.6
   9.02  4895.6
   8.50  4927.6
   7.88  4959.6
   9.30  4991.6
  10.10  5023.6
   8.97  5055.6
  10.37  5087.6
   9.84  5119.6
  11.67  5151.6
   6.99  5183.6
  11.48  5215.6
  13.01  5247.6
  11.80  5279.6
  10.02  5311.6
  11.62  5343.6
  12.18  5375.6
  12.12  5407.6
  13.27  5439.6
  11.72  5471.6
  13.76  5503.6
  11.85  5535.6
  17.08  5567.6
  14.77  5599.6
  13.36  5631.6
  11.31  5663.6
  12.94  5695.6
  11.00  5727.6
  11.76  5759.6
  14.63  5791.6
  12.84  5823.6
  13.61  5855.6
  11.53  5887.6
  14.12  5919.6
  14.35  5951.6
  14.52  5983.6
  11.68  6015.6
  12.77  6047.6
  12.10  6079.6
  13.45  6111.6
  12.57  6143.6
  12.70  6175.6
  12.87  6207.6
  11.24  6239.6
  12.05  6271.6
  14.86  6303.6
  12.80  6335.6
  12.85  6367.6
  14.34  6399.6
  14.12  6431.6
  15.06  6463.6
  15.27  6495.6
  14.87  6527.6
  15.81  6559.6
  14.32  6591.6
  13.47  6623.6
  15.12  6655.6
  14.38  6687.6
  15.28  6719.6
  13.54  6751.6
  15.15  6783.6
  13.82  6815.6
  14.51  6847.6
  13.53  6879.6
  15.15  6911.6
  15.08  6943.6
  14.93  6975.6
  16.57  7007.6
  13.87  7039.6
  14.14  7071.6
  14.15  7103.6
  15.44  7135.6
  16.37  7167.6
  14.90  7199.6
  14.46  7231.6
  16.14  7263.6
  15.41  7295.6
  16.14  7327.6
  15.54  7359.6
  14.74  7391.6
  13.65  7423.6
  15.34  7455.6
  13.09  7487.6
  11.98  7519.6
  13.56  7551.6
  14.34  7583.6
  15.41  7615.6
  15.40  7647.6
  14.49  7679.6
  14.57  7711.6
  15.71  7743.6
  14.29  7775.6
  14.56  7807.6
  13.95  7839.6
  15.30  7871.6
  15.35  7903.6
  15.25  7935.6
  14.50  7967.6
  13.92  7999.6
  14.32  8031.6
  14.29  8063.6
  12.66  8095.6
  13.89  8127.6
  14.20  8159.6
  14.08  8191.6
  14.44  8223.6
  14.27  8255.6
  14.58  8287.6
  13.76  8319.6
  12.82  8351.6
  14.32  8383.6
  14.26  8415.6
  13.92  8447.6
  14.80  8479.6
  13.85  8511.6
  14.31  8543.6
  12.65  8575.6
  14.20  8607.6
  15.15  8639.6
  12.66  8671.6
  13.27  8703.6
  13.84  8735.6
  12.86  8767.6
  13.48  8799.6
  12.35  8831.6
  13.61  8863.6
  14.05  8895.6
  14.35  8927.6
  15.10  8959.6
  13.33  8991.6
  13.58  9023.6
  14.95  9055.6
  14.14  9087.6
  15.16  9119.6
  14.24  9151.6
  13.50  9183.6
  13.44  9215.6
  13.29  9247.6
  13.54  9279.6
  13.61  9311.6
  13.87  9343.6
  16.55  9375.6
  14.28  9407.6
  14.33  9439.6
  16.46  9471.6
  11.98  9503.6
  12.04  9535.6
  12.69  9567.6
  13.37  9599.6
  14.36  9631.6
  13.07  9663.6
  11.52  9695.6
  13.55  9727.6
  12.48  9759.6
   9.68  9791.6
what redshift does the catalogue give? 0.20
